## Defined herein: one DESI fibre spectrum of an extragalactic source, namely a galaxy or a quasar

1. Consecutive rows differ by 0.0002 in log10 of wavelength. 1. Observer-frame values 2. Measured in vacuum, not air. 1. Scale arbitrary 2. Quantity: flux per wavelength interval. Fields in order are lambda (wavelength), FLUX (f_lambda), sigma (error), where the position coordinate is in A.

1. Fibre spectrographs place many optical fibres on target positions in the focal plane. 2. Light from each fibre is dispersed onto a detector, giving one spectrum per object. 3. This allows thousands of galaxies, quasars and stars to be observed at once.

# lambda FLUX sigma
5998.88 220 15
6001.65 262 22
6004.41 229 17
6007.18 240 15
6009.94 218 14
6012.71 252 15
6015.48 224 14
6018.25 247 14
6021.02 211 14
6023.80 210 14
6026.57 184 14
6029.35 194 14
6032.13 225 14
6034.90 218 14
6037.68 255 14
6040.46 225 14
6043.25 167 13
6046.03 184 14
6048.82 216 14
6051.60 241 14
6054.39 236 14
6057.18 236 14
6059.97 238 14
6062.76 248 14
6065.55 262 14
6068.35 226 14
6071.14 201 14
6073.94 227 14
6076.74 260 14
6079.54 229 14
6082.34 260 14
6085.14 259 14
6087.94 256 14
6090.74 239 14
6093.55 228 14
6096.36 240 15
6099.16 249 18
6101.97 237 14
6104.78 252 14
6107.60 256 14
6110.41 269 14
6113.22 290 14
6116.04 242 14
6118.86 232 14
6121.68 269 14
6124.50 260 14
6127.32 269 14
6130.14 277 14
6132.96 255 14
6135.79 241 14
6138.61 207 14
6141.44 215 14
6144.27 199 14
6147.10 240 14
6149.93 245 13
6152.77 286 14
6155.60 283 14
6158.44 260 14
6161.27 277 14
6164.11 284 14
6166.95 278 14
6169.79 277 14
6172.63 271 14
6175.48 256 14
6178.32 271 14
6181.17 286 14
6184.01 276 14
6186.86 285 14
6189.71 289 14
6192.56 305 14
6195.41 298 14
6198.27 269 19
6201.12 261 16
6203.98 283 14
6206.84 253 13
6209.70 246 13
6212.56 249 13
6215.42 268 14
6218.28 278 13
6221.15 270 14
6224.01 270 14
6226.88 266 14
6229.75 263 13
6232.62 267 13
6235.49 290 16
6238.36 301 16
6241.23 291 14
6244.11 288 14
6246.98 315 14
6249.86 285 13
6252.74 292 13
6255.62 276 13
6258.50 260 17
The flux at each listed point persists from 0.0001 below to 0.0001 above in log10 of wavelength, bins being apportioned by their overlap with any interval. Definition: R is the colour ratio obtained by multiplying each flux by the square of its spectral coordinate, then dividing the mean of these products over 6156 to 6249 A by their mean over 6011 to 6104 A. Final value 1.26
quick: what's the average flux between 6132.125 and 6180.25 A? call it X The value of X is 256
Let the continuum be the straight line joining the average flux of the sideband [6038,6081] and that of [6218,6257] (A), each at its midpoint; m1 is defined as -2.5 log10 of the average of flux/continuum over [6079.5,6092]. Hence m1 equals -0.07 mag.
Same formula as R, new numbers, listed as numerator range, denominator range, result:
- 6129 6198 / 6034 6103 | 1.17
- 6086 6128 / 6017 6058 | 1.19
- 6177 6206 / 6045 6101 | 1.23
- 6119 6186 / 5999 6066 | 1.20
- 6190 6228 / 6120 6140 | 1.10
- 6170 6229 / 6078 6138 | 1.11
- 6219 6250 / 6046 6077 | 1.29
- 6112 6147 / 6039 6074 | 1.13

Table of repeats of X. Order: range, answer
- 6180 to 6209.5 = 279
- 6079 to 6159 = 250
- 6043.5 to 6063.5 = 224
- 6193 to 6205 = 280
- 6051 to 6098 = 240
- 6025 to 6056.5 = 214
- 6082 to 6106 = 246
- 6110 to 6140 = 255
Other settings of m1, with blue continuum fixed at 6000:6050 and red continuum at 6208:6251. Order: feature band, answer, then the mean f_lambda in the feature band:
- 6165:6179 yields -0.04 mag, 271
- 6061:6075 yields -0.01 mag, 233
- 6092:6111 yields -0.02 mag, 246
